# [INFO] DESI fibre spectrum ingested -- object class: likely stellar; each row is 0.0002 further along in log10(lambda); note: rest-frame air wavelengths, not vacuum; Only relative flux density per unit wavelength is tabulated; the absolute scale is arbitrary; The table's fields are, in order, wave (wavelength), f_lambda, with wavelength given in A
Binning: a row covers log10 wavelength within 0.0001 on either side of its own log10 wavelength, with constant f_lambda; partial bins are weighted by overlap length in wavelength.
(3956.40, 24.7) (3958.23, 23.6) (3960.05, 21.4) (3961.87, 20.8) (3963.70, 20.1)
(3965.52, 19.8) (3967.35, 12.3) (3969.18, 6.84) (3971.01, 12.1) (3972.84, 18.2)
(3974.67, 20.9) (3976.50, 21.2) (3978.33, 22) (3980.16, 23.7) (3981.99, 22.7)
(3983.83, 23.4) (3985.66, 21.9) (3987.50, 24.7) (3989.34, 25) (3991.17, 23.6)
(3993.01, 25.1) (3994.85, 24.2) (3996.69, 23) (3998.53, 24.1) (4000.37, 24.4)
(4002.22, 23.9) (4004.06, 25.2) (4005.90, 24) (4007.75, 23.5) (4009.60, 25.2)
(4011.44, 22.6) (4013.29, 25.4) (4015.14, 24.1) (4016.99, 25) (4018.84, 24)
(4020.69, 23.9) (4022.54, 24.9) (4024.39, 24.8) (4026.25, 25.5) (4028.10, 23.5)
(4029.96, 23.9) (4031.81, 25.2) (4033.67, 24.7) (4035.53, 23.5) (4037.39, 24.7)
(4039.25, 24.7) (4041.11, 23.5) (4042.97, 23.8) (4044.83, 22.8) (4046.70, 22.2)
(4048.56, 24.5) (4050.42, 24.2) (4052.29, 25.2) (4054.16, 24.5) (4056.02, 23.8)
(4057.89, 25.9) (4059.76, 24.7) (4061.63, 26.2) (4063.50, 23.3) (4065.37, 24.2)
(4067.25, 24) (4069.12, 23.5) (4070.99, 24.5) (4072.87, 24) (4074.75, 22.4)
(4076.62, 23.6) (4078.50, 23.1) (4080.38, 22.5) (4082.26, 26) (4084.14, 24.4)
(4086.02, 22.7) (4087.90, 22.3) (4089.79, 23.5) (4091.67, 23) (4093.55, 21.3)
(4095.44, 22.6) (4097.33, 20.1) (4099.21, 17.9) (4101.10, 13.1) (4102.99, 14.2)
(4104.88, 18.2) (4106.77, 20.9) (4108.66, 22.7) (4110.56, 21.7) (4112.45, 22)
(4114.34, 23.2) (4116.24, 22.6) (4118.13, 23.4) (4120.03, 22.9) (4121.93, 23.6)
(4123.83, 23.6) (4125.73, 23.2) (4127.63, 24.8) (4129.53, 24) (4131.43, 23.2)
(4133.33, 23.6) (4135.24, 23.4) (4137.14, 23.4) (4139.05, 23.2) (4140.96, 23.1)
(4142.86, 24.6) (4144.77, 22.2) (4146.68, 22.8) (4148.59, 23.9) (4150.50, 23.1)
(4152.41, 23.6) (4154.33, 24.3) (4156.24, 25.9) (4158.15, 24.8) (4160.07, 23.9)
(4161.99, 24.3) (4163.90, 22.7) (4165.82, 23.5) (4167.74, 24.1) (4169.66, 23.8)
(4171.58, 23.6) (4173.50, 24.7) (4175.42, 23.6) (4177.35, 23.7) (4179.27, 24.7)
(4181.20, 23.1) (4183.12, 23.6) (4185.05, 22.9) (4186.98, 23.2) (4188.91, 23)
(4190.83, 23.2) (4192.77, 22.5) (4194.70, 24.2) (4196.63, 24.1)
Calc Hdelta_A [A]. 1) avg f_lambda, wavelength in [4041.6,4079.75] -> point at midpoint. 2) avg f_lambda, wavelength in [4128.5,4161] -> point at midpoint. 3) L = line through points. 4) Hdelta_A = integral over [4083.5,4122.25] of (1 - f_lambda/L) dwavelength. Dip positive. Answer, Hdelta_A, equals 4.3 A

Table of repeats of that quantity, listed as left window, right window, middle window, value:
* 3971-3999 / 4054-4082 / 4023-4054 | -0.9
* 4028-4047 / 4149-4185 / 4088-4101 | 1.6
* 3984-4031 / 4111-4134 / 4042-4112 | 3.1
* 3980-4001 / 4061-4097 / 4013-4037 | -0.8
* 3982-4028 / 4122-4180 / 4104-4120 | 1.3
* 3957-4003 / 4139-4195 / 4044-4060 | -1.5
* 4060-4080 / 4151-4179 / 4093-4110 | 3.5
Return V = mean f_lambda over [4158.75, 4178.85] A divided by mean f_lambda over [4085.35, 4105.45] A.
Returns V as 1.20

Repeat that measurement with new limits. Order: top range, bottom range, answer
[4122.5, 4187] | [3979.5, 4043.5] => 0.98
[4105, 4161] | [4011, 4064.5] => 0.96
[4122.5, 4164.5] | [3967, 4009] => 1.09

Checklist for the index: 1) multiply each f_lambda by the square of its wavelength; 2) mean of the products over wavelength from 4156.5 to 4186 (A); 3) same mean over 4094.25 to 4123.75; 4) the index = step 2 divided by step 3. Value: 1.19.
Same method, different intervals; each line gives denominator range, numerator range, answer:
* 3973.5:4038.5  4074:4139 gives 0.97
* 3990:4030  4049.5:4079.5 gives 1.02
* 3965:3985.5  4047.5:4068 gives 1.38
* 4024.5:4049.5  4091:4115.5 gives 0.86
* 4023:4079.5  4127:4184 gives 1.04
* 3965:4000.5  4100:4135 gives 1.11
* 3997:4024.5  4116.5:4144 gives 1.03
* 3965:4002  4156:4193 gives 1.24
